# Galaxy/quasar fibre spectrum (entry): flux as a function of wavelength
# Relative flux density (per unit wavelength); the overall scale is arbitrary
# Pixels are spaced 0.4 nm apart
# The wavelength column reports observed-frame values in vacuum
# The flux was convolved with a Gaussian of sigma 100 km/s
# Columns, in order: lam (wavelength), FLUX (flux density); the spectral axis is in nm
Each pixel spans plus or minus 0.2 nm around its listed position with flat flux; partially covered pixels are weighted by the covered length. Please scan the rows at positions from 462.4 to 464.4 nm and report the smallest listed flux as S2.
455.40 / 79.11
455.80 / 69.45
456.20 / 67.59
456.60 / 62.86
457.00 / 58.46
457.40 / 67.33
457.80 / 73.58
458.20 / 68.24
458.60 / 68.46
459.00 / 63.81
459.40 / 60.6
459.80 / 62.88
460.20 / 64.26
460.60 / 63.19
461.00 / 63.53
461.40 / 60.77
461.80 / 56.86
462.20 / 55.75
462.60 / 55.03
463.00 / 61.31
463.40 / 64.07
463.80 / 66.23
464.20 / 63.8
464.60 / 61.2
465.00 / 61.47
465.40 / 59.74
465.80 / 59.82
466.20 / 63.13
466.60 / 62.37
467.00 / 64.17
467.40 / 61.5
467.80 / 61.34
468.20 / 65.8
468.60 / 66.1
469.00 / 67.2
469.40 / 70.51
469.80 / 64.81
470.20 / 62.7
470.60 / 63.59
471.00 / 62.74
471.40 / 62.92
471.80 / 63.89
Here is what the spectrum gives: 55.03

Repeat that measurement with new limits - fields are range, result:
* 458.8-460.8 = 60.6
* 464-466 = 59.74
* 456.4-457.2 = 58.46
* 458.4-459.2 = 63.81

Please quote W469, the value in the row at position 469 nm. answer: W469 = 67.2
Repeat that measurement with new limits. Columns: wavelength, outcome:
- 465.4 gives 59.74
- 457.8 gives 73.58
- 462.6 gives 55.03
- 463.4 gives 64.07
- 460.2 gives 64.26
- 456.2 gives 67.59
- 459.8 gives 62.88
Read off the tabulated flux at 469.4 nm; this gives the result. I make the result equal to 70.51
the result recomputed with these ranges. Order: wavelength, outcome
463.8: 66.23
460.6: 63.19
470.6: 63.59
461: 63.53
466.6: 62.37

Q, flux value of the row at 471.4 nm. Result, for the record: 62.92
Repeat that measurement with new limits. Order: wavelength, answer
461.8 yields 56.86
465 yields 61.47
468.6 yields 66.1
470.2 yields 62.7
